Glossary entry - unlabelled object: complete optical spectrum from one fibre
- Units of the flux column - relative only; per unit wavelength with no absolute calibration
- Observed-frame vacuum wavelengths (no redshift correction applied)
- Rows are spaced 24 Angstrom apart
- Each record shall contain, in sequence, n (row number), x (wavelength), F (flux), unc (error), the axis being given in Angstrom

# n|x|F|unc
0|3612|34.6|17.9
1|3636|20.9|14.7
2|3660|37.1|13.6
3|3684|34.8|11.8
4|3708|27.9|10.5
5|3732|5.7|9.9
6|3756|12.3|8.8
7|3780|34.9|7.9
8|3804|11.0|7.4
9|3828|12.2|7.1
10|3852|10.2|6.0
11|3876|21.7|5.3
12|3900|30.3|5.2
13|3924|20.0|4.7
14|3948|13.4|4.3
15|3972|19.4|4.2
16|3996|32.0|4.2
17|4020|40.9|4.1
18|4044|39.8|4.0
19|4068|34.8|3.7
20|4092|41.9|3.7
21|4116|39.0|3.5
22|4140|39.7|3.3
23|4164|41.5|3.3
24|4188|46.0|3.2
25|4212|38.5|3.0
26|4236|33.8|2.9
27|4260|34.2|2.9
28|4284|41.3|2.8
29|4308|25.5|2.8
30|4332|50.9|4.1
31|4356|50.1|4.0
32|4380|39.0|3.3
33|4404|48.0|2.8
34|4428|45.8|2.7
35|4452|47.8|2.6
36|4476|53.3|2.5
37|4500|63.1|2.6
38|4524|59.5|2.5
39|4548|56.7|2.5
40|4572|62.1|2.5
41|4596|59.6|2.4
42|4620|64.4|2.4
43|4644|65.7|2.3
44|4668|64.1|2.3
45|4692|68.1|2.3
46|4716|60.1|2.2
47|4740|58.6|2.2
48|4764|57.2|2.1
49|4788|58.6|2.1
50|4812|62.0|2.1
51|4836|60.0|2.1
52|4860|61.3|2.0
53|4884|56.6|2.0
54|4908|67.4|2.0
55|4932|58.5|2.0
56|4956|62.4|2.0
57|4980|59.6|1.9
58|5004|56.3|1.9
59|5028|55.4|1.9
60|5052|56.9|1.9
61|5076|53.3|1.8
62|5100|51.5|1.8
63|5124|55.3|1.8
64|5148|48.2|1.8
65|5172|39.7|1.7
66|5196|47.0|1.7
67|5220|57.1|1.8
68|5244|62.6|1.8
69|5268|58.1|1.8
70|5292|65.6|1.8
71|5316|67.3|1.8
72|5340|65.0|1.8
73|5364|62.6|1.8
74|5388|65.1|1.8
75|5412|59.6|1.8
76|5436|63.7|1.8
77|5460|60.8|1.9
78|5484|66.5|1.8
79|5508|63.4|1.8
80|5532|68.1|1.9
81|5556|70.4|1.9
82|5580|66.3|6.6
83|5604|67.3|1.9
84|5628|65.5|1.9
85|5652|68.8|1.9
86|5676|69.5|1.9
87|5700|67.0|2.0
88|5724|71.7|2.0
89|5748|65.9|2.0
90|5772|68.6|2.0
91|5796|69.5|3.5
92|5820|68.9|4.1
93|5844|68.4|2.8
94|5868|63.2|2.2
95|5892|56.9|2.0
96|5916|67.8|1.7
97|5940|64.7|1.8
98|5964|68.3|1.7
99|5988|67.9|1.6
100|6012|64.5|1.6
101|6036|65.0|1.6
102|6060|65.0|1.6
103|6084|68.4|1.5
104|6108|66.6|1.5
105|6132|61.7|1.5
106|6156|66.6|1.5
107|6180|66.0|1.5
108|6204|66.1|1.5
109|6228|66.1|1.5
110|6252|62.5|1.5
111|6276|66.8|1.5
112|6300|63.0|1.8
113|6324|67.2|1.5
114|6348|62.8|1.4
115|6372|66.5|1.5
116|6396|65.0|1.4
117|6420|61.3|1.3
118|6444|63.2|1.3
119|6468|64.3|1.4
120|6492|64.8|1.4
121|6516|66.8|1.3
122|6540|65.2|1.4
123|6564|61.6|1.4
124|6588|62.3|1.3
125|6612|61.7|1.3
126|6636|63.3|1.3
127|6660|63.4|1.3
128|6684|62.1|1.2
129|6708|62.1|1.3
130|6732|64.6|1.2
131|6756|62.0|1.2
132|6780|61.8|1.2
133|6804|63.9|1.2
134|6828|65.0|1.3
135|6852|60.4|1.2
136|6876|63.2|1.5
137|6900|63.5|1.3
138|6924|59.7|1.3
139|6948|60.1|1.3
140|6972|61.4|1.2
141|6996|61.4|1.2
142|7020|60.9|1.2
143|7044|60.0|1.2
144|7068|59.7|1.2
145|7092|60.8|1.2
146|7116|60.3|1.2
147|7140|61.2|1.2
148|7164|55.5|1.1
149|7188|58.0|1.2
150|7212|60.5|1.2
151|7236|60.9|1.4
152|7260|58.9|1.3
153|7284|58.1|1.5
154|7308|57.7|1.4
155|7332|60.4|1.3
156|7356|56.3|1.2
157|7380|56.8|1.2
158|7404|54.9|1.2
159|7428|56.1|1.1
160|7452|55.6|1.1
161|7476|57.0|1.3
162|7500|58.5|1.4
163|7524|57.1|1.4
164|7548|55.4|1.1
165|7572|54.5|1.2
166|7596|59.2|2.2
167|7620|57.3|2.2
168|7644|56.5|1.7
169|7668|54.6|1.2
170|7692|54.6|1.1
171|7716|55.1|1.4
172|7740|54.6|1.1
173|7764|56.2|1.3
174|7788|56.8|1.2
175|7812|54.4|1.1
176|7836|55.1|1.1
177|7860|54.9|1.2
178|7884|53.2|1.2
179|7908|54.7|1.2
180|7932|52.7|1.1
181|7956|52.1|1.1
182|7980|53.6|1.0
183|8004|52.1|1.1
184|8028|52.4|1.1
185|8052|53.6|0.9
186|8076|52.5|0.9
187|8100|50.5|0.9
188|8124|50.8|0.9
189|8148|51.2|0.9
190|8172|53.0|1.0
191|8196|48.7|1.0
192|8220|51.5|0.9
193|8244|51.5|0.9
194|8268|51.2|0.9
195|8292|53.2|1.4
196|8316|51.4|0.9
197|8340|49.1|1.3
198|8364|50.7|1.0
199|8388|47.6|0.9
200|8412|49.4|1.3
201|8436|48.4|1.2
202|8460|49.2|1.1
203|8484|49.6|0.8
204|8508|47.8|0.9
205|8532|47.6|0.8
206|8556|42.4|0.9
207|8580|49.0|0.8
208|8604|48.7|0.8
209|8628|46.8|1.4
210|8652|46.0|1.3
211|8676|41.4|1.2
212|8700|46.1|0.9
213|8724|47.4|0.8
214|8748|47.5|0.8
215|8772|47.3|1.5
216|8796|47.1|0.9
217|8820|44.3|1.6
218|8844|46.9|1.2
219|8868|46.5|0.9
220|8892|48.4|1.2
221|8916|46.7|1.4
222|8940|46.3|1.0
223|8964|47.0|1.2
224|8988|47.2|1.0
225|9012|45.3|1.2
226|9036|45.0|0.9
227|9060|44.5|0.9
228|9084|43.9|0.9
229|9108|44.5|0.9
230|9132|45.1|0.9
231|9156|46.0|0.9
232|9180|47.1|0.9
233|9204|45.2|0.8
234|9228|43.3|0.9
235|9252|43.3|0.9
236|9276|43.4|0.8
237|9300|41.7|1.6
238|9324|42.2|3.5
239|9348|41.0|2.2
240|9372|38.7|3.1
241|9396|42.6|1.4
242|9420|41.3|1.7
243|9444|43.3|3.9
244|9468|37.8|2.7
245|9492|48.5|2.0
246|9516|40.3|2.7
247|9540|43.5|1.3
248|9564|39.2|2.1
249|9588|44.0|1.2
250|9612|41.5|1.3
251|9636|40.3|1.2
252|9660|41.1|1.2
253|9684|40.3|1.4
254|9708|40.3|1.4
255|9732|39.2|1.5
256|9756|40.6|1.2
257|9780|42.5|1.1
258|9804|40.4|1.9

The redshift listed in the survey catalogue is 0.000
